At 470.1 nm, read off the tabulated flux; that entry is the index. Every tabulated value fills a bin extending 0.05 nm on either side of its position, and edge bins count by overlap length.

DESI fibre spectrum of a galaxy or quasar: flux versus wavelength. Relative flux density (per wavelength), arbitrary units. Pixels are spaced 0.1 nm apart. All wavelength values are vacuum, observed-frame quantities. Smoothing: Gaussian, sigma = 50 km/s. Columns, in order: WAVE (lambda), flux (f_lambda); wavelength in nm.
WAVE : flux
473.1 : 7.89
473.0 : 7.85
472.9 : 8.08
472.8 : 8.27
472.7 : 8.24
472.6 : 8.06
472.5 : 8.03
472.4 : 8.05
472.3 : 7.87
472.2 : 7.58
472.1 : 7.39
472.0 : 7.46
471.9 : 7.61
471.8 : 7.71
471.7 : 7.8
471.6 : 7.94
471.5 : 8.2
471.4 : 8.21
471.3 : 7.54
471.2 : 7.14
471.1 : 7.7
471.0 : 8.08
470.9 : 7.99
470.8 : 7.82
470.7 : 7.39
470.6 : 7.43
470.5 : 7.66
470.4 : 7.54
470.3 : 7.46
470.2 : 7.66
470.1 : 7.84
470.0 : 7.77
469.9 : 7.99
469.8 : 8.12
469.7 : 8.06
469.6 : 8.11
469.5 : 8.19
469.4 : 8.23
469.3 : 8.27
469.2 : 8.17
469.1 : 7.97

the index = 7.84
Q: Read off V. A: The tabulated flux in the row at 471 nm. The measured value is 8.08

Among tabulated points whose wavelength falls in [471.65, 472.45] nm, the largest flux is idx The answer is 8.05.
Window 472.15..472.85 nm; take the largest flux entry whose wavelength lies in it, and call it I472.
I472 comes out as 8.27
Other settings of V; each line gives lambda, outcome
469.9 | 7.99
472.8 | 8.27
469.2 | 8.17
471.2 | 7.14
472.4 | 8.05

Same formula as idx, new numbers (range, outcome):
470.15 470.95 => 7.99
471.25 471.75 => 8.21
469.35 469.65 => 8.23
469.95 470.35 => 7.84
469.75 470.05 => 8.12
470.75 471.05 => 8.08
